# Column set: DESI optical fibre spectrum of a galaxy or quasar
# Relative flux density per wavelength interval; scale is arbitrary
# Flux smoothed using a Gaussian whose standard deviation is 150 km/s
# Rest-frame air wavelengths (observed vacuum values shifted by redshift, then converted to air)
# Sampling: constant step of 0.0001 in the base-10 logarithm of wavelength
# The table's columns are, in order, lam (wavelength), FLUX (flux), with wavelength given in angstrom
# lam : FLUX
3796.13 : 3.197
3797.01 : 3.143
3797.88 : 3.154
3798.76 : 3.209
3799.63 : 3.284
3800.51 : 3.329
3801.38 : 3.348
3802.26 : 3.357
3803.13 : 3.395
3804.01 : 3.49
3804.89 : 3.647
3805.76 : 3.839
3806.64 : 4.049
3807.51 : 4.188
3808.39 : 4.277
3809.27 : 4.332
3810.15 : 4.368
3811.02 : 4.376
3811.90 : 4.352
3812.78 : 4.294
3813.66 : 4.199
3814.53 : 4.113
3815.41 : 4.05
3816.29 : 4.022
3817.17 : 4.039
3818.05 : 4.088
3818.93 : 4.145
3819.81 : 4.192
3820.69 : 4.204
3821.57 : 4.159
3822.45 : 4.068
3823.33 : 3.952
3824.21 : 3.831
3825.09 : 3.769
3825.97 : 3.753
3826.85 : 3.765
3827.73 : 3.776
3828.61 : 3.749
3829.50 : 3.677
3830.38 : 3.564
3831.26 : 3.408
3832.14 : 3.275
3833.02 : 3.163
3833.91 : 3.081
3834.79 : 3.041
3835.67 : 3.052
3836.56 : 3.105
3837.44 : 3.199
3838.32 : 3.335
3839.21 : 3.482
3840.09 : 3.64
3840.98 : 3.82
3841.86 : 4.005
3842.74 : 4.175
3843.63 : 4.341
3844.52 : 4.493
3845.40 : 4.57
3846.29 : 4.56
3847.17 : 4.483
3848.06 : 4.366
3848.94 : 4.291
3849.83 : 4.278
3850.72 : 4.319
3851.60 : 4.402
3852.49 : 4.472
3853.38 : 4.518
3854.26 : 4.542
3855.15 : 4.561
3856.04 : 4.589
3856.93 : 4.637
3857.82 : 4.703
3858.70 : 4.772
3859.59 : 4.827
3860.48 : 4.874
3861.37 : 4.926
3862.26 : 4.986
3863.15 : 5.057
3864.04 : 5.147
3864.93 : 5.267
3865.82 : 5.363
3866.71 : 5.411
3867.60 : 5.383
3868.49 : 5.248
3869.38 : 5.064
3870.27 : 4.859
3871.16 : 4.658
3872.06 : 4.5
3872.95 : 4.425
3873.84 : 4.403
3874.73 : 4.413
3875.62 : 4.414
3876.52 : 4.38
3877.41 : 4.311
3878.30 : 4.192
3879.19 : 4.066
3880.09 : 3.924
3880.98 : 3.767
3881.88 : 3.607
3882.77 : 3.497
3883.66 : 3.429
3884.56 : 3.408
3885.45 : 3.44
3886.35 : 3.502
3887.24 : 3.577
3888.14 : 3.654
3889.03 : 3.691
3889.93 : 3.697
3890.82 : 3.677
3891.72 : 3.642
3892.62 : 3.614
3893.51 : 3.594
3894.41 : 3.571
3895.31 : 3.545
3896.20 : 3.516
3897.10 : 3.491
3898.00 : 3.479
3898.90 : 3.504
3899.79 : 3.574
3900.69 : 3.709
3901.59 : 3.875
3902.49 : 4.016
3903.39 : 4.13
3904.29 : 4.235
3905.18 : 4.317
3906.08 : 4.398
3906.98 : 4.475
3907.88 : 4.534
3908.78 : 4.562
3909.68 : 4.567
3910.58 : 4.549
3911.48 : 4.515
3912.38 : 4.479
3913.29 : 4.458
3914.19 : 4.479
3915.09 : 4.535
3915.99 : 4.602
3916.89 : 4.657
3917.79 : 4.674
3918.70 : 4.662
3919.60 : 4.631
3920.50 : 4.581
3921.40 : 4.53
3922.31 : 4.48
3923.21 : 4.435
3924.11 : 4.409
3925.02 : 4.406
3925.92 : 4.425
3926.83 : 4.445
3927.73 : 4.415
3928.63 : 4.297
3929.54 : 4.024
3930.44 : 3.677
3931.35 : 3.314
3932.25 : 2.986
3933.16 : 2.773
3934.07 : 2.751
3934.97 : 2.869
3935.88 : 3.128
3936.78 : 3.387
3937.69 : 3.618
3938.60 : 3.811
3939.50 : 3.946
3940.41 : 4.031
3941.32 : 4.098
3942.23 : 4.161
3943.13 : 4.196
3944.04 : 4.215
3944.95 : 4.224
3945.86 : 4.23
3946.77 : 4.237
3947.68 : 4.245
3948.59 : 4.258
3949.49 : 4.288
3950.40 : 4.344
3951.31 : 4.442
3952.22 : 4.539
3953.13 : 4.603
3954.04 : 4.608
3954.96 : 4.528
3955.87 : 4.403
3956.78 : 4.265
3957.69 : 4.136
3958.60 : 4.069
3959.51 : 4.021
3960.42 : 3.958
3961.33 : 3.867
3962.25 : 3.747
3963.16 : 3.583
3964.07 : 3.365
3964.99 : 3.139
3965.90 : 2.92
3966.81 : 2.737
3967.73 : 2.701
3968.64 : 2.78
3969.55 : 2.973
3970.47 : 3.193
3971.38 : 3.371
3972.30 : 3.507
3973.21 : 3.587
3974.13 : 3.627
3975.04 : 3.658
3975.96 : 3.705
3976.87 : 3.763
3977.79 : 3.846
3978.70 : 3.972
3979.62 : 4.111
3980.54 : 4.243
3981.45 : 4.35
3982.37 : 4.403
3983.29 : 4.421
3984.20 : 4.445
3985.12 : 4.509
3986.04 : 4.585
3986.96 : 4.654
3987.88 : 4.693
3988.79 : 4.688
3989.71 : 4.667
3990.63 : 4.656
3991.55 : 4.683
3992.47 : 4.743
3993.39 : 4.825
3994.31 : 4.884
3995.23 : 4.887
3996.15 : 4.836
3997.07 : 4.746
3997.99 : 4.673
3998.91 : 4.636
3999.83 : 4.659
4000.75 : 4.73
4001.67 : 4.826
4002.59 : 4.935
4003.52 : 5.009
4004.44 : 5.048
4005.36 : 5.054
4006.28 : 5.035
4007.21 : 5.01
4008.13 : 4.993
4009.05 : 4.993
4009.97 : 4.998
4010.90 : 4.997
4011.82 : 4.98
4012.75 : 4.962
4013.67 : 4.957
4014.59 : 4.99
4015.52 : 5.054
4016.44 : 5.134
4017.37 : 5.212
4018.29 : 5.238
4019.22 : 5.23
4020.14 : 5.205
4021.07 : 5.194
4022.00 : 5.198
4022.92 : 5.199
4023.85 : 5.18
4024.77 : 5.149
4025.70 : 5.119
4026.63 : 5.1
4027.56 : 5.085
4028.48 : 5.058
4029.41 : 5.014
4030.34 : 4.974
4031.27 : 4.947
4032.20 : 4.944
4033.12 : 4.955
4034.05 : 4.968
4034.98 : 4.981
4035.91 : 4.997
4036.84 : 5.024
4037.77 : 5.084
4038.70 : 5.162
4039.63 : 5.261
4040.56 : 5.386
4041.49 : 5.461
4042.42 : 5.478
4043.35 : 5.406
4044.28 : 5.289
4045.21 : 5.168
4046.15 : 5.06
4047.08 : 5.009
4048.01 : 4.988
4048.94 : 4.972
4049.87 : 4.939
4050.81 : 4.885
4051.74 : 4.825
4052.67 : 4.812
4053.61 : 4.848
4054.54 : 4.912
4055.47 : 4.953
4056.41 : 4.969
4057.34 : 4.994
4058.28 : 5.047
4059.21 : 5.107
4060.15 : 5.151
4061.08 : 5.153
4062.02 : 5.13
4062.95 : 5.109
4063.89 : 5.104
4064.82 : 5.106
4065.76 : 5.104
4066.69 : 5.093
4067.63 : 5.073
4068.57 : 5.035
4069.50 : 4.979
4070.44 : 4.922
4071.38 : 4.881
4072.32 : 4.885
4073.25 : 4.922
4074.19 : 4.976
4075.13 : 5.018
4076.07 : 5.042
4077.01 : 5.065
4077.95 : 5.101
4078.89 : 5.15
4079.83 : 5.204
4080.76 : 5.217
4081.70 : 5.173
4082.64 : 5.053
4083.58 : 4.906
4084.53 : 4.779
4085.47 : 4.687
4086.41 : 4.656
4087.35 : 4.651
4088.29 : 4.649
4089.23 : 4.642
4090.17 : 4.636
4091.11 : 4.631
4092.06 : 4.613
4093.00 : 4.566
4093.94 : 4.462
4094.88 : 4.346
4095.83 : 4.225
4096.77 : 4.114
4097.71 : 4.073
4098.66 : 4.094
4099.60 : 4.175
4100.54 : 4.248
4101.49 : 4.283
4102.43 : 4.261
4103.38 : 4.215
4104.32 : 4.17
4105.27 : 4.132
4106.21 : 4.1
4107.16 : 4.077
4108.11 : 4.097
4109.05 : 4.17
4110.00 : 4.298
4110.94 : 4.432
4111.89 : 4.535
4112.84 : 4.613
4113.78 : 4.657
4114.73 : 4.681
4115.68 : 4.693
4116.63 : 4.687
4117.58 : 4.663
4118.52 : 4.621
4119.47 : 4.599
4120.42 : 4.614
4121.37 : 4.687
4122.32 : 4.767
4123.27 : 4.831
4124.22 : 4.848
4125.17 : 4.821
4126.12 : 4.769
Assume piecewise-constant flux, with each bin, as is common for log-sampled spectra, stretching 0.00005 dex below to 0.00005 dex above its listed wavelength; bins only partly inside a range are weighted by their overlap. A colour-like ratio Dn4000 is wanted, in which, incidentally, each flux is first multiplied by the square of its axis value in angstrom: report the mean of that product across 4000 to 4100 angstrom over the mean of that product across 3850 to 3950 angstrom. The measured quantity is 1.3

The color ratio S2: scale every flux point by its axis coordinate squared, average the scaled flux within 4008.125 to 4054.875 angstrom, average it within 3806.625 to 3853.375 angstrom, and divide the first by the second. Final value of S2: 1.4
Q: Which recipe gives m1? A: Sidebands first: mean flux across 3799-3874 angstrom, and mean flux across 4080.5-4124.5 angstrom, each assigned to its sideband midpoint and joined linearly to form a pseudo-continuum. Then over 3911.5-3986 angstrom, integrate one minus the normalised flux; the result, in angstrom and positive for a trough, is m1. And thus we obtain 5.6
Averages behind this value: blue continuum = 4.16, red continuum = 4.51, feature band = 3.99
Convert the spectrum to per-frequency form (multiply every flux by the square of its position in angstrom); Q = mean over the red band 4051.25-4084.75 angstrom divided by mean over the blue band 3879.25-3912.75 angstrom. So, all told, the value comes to 1.42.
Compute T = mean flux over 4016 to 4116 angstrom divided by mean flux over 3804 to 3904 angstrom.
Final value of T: 1.19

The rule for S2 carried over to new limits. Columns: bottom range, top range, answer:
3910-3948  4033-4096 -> 1.30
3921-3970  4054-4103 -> 1.32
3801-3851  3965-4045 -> 1.31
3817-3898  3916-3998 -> 1.04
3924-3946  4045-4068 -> 1.40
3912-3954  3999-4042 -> 1.28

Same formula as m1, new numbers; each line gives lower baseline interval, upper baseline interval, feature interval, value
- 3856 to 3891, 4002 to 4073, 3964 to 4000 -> 5.7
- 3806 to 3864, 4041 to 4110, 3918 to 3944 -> 2.5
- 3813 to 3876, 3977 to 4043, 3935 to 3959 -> 2.6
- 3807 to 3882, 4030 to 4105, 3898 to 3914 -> 0.7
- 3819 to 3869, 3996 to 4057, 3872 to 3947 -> 8.3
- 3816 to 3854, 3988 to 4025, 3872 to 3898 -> 2.4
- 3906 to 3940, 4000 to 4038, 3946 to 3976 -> 4.5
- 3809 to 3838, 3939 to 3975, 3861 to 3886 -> -4.2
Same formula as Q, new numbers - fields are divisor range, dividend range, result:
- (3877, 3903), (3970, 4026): 1.34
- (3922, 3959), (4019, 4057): 1.32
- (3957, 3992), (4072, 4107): 1.26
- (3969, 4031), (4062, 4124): 1.05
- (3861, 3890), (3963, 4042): 1.13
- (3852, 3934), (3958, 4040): 1.13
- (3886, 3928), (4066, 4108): 1.23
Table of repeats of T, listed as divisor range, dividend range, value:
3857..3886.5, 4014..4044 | 1.14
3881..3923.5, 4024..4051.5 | 1.26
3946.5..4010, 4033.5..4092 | 1.18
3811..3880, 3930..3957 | 0.93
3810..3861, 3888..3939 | 0.99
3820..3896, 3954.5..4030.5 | 1.08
